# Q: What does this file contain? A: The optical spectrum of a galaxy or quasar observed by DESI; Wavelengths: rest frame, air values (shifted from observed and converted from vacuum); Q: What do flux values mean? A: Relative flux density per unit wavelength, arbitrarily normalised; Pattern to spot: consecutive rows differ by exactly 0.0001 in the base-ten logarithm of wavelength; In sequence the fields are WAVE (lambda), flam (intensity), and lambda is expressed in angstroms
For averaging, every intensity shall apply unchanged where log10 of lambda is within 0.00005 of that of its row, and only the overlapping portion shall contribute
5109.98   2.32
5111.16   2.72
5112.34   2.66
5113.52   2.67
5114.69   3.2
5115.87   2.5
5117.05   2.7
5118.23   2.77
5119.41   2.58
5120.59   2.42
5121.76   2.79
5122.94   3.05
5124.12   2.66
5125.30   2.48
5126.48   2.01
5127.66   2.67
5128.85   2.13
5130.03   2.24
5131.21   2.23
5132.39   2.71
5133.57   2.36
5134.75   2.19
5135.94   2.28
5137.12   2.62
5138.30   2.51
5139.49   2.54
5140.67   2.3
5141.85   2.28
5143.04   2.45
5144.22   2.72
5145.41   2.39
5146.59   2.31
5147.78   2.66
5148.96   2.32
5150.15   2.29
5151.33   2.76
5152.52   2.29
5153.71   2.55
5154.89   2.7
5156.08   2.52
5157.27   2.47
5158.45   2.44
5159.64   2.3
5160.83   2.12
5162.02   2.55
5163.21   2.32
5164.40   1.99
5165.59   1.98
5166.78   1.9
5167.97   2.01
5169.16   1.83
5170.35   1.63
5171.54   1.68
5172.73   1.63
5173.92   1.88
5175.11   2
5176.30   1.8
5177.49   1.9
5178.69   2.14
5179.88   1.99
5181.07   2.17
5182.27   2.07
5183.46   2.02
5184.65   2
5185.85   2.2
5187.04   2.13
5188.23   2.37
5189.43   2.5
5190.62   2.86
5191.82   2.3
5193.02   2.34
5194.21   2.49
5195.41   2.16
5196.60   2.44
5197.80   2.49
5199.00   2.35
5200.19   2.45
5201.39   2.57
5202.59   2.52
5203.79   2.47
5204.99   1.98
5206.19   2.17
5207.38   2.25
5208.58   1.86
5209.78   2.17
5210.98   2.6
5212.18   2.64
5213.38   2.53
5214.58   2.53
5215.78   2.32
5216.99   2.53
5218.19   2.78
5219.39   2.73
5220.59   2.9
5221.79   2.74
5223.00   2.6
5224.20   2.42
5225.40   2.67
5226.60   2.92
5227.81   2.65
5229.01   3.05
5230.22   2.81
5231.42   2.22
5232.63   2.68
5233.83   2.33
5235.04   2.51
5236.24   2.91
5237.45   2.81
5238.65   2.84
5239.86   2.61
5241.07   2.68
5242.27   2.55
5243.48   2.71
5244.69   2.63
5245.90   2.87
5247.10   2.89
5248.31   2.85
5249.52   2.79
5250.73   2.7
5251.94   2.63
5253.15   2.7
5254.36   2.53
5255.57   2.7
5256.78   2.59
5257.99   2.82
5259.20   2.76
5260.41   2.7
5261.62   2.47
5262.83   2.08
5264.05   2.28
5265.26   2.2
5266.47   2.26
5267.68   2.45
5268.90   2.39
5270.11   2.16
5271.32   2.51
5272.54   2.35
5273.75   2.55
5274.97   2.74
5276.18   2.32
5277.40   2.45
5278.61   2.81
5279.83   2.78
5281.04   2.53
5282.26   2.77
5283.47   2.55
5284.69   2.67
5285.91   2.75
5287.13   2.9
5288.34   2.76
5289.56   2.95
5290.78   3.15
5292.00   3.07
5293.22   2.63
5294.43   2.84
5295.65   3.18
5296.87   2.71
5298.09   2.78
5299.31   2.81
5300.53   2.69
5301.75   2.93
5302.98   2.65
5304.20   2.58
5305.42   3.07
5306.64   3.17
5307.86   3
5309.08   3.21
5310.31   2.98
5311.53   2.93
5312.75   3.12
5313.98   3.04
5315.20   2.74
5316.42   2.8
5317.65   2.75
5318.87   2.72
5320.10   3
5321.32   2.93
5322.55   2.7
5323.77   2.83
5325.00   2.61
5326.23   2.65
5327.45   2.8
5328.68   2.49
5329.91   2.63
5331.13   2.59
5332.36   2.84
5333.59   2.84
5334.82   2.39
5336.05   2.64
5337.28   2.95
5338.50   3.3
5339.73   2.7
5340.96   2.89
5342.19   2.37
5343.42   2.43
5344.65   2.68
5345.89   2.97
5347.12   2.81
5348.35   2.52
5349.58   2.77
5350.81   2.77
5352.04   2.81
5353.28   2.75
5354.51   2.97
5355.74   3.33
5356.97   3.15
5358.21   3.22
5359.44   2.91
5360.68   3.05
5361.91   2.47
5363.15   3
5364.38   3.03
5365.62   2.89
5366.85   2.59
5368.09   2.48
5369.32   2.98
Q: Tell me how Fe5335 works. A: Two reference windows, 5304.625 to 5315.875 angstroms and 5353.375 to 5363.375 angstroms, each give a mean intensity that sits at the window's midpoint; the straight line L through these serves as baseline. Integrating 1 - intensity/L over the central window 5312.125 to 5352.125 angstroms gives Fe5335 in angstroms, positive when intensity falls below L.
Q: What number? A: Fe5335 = 3.4 angstroms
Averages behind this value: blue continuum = 3.02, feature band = 2.76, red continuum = 3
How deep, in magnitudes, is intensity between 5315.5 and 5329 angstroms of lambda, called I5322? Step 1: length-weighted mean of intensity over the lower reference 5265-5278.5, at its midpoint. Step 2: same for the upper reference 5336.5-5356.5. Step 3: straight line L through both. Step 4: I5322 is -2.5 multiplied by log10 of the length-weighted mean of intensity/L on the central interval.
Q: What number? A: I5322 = -0.03 mag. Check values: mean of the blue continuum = 2.42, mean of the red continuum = 2.82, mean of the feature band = 2.76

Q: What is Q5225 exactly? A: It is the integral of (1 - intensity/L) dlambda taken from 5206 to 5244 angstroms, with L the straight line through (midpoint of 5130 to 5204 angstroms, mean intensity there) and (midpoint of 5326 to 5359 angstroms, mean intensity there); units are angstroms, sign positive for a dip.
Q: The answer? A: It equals -2.2 angstroms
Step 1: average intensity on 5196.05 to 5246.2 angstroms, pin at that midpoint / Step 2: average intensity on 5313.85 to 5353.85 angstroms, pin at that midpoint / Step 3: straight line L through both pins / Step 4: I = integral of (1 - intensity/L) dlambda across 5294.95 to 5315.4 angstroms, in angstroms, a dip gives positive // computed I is -1.69 angstroms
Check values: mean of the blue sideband 2.56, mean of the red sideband 2.75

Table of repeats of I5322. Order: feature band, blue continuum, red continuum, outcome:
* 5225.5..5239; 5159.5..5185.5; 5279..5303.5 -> -0.13 mag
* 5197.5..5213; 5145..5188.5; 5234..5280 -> 0.00 mag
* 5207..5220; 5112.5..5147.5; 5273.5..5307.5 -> 0.09 mag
